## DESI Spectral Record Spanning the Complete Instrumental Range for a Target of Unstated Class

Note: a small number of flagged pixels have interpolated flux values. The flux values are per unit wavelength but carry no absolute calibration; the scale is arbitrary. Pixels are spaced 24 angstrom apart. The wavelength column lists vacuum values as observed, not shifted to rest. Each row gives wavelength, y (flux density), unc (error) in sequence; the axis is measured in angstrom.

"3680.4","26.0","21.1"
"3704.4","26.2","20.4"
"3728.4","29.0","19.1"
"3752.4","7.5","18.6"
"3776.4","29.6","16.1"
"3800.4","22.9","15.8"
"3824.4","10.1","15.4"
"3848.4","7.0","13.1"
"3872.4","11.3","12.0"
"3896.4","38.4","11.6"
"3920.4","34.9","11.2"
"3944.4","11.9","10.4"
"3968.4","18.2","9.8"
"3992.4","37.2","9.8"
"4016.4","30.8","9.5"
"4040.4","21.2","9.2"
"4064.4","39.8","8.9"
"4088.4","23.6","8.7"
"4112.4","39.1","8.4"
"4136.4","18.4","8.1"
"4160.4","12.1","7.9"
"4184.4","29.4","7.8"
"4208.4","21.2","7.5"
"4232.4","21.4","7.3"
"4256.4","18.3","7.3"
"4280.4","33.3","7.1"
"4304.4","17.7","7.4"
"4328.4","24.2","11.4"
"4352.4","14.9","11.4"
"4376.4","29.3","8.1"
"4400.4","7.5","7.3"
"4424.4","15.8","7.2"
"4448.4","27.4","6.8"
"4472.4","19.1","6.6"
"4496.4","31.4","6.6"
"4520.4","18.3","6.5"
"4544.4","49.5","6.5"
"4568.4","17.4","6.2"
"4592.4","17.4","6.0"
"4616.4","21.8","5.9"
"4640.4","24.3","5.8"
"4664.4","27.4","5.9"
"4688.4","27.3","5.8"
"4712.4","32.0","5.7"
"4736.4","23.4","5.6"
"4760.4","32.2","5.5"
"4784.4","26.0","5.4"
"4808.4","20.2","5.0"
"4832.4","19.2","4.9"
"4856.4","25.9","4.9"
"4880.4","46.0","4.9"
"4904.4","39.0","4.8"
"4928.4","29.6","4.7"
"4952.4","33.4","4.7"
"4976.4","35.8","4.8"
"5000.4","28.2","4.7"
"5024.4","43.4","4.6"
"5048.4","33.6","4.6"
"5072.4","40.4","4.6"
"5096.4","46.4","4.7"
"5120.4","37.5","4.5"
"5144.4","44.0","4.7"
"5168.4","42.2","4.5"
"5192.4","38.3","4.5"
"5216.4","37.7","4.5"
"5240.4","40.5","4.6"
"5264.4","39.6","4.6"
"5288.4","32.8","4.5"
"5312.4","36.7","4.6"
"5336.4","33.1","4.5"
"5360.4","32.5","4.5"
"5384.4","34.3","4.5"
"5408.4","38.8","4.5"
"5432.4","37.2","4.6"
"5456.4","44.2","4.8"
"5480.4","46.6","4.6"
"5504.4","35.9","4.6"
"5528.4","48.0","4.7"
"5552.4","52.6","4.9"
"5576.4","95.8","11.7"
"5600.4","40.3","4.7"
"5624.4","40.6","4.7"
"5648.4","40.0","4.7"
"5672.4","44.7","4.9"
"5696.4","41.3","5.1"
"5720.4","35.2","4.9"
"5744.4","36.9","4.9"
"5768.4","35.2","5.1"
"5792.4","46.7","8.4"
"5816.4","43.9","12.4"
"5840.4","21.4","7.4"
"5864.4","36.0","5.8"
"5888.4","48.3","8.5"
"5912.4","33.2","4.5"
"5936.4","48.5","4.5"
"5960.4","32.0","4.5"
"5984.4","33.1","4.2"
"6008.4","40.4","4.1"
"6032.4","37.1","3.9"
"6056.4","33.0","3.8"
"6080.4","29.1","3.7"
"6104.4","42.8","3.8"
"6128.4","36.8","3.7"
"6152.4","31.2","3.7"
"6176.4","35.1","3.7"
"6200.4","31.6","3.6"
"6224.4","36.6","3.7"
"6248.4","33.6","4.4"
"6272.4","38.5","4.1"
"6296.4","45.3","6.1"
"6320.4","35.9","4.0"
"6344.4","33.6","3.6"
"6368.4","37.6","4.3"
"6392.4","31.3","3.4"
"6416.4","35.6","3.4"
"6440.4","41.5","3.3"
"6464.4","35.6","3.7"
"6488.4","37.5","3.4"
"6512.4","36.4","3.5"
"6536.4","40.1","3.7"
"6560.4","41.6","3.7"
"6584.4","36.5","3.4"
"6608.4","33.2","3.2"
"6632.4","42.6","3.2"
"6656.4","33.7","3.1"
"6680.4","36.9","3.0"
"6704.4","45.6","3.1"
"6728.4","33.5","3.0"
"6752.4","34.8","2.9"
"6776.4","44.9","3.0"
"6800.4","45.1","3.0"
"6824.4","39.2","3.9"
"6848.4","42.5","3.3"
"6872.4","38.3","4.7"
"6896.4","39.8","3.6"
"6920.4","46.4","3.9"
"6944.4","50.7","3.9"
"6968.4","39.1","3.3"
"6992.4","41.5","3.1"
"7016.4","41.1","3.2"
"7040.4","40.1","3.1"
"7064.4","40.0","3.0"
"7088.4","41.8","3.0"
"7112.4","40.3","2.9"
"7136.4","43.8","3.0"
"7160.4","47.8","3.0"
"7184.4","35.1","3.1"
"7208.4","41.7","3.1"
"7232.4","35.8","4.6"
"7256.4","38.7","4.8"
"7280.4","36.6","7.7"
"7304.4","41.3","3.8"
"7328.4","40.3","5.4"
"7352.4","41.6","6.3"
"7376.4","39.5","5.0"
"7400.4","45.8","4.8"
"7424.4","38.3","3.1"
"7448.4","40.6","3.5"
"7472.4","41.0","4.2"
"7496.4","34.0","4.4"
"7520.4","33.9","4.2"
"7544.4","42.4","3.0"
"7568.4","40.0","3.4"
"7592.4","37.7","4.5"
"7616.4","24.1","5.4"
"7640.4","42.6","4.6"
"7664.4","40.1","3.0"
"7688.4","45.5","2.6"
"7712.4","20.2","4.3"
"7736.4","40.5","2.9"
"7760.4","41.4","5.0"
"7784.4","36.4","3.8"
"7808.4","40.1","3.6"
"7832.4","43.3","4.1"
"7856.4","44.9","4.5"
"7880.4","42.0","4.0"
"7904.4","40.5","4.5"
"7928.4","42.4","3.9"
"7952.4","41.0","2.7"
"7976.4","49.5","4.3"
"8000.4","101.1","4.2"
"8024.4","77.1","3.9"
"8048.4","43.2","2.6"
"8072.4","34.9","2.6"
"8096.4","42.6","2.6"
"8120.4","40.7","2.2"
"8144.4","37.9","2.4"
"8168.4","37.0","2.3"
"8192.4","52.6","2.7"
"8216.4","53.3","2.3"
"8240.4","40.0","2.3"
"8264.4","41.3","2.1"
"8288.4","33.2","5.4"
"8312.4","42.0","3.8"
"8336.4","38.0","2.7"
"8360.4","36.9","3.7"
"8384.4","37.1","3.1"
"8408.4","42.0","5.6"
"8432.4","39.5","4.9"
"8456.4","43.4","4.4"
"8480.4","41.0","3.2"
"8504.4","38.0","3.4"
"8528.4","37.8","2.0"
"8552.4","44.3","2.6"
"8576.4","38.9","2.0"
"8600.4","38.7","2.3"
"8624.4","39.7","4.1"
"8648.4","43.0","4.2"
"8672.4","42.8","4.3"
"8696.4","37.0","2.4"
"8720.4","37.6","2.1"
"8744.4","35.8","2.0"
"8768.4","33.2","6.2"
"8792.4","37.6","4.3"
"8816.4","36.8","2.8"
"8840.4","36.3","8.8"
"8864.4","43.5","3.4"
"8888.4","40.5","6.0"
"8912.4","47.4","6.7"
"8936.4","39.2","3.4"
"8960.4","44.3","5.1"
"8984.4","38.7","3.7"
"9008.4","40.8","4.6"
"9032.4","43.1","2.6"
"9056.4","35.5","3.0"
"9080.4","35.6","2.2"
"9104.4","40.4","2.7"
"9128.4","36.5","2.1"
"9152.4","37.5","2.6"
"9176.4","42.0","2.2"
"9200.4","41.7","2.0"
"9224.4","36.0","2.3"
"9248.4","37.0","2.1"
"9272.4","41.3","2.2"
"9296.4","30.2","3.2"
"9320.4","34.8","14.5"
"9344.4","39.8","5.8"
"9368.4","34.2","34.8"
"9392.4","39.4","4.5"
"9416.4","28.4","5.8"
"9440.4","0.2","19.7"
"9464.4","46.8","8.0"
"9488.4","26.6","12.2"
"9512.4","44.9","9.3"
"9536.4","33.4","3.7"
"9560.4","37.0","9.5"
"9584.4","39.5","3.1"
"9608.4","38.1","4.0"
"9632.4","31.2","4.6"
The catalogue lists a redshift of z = 0.22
